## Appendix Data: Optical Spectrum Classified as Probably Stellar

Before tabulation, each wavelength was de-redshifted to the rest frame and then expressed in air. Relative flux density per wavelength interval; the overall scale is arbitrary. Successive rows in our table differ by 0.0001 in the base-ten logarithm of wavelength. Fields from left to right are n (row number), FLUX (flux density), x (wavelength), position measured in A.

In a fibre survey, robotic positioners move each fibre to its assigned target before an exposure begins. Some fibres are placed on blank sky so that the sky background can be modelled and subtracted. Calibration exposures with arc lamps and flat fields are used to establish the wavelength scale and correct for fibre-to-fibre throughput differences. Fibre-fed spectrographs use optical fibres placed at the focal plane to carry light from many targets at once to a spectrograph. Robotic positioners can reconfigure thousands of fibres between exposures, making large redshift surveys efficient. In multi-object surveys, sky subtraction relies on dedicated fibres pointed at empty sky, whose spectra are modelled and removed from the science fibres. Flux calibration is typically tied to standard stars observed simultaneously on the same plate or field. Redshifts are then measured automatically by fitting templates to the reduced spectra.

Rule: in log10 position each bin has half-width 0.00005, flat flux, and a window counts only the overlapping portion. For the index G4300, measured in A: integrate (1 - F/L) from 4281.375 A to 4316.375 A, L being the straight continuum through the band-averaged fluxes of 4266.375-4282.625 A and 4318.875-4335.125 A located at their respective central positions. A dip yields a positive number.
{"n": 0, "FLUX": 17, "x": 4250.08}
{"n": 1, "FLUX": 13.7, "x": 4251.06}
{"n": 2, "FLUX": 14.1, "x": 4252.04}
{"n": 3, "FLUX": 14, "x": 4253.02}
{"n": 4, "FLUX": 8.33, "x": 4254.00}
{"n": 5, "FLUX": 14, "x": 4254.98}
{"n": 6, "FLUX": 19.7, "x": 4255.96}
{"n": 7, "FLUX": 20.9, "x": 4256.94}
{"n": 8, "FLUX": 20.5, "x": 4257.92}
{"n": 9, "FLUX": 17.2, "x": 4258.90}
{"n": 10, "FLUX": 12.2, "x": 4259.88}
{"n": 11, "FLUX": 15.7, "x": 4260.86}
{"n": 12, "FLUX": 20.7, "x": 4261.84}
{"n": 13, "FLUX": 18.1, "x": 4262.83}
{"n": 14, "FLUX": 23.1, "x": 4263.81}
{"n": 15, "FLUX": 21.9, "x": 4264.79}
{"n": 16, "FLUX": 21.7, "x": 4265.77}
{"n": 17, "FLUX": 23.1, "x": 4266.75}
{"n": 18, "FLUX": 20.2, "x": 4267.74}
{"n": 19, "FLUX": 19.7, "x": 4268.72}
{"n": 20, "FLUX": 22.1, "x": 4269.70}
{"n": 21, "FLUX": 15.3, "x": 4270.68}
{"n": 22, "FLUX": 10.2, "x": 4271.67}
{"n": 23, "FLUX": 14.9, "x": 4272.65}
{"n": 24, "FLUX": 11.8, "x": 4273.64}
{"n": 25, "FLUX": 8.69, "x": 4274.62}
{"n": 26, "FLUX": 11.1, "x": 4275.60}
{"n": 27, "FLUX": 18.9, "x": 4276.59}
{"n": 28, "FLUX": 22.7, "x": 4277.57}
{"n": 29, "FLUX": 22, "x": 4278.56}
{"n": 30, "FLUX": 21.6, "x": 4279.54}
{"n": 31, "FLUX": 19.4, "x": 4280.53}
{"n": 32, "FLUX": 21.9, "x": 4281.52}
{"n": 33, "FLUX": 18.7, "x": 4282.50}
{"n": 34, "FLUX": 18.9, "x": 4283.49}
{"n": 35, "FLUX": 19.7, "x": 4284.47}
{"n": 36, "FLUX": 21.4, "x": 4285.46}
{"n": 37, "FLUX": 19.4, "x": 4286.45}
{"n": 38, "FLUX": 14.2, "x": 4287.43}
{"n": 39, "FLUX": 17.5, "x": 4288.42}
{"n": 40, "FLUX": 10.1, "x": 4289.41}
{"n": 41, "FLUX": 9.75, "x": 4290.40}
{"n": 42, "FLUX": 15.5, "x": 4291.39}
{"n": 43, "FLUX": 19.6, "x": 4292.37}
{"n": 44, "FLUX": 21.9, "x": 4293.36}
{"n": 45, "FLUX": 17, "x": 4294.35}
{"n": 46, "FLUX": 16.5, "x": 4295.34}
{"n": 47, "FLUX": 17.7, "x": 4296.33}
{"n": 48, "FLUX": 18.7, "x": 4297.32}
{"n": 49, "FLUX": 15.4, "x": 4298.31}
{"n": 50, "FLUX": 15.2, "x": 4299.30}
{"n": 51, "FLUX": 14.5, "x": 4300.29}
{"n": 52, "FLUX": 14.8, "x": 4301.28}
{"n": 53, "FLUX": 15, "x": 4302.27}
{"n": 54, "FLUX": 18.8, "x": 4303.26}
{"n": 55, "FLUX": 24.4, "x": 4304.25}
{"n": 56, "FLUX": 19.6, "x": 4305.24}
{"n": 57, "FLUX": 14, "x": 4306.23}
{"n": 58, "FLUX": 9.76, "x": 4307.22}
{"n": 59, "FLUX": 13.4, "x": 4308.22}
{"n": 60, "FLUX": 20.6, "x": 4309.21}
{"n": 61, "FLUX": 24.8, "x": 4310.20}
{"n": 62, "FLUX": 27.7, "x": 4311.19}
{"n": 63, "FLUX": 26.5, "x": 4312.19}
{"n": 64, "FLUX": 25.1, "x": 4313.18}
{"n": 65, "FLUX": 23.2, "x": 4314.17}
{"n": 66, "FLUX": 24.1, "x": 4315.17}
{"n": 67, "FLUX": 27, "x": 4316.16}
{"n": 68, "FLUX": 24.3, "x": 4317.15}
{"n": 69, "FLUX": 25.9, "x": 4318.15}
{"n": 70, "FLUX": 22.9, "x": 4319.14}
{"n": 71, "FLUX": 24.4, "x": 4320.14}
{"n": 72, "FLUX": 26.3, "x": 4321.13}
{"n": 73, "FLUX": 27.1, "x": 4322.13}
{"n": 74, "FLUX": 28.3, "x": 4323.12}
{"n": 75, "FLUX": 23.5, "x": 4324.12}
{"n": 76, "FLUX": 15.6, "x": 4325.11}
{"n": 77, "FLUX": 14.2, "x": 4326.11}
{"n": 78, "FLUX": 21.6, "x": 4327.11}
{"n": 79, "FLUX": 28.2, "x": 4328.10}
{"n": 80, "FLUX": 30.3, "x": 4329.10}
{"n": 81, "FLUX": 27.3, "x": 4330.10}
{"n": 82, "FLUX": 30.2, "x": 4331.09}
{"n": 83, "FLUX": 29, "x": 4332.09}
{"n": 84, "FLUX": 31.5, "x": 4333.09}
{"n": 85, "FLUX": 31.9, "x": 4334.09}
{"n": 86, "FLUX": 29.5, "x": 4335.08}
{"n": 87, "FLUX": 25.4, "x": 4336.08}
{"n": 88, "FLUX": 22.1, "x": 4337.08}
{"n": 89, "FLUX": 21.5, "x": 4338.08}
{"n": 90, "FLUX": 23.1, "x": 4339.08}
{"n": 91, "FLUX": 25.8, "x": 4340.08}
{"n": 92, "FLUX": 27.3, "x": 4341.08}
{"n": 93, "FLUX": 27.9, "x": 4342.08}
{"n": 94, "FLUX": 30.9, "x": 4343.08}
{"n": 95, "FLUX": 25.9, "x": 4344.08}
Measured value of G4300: 4.8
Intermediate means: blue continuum 17.7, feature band 18.6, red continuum 25.9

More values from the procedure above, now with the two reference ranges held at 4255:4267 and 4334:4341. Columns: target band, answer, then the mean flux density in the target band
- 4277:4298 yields 3.0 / 18.3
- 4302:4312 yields 1.7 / 19.1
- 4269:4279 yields 2.2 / 15.8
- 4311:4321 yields -0.6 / 25.1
